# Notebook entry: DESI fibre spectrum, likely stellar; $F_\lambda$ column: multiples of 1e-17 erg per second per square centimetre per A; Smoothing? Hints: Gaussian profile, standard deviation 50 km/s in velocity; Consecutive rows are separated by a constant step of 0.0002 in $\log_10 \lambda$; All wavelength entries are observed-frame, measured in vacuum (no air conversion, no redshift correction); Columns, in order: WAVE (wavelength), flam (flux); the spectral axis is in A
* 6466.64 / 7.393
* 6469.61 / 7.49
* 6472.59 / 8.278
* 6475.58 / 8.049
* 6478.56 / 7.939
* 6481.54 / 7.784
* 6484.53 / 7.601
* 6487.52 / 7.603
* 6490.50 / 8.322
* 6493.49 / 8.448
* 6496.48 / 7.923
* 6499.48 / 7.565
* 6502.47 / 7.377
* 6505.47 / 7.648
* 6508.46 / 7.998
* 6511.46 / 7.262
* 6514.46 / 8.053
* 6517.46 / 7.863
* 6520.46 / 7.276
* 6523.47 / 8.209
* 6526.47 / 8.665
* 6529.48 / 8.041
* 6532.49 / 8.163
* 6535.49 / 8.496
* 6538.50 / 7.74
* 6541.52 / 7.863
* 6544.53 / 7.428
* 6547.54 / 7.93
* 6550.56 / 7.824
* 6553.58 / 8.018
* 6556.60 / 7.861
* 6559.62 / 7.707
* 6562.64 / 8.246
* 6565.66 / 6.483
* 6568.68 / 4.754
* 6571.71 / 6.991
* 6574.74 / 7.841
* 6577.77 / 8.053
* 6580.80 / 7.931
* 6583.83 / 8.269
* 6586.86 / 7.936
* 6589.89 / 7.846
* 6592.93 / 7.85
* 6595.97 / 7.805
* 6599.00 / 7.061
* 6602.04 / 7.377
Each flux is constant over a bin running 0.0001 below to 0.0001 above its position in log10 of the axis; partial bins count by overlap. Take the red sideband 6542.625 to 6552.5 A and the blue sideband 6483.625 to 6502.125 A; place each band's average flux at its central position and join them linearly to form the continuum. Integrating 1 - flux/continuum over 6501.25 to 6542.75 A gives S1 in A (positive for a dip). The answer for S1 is -0.5 A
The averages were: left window 7.89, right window 7.75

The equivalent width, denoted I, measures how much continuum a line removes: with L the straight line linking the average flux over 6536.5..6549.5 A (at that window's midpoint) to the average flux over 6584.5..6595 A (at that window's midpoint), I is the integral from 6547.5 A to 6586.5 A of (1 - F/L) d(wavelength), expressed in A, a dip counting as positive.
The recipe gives 1.54 A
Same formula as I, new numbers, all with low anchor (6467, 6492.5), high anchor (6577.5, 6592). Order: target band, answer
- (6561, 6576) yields 2.12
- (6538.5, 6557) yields 0.33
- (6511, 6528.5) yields -0.02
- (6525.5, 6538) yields -0.54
